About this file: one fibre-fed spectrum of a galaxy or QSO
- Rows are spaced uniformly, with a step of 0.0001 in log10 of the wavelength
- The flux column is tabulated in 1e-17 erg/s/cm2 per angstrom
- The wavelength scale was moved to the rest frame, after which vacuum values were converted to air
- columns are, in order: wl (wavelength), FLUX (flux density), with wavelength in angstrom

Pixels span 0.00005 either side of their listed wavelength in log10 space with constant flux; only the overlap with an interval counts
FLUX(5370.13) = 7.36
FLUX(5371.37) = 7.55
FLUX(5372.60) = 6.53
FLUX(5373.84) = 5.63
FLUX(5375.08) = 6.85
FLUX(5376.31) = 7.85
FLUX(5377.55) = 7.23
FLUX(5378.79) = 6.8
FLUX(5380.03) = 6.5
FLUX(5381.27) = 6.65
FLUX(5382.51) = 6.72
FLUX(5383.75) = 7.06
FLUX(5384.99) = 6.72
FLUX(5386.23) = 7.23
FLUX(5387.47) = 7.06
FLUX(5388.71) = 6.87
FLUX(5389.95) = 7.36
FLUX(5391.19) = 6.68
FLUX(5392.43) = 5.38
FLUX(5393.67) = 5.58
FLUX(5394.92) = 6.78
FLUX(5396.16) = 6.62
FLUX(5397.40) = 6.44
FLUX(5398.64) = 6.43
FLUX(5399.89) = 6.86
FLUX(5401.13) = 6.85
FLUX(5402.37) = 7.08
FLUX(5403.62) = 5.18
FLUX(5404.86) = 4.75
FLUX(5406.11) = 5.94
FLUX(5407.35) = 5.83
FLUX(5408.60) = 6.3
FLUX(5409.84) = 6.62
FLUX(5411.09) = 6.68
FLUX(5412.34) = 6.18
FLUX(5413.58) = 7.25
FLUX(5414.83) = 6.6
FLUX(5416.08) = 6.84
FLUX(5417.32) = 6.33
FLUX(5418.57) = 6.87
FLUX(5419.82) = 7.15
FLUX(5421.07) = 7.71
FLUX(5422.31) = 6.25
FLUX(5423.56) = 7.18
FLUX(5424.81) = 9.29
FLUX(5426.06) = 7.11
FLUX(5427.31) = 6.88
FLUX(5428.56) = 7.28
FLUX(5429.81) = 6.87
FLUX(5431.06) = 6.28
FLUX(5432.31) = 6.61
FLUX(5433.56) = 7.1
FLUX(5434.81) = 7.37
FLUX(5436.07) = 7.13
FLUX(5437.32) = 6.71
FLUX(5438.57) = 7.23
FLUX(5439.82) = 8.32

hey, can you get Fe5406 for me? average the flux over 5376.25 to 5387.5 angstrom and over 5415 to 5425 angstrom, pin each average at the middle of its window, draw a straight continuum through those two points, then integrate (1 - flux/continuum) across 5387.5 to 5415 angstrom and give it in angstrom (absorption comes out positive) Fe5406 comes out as 2.45 angstrom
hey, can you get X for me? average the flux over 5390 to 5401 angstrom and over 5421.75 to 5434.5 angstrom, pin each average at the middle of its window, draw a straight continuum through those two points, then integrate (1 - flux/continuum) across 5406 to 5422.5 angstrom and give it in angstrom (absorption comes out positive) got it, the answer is 0.4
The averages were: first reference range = 6.42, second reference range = 7.1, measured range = 6.64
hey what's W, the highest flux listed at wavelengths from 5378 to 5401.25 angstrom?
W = 7.36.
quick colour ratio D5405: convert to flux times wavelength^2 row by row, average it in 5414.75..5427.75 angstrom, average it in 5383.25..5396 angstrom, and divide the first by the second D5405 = 1.1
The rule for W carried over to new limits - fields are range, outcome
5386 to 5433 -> 9.29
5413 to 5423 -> 7.71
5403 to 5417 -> 7.25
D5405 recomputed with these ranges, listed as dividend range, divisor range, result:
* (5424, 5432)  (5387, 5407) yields 1.15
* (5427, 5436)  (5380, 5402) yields 1.05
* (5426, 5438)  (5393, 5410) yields 1.13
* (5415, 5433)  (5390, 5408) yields 1.14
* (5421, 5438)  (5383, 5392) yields 1.04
